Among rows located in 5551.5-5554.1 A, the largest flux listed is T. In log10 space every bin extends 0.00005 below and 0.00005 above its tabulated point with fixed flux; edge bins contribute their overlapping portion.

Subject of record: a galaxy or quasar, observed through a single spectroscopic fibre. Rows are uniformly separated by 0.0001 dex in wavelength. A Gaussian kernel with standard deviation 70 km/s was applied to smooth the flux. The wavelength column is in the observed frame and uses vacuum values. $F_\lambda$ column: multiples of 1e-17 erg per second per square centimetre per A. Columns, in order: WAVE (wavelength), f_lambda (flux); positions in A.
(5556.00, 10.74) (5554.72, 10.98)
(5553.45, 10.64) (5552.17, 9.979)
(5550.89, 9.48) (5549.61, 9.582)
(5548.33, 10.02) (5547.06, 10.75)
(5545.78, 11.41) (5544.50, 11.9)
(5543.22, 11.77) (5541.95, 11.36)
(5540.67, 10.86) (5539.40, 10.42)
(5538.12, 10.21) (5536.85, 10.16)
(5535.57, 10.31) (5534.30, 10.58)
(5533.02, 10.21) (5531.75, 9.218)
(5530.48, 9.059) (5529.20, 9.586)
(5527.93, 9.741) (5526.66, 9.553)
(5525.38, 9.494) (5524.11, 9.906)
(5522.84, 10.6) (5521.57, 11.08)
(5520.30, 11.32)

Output 10.64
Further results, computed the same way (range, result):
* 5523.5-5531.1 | 9.906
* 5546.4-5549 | 10.75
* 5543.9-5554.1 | 11.9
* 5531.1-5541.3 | 10.86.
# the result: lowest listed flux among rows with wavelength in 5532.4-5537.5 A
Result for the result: 10.16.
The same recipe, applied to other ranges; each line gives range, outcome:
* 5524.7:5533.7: 9.059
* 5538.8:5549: 10.02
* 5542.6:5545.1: 11.77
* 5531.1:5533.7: 9.218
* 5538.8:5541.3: 10.42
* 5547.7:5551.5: 9.48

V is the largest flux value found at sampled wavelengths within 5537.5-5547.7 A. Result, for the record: 11.9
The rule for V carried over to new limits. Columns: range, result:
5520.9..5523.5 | 11.08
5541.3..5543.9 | 11.77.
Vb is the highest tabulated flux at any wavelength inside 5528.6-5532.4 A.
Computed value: 9.586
